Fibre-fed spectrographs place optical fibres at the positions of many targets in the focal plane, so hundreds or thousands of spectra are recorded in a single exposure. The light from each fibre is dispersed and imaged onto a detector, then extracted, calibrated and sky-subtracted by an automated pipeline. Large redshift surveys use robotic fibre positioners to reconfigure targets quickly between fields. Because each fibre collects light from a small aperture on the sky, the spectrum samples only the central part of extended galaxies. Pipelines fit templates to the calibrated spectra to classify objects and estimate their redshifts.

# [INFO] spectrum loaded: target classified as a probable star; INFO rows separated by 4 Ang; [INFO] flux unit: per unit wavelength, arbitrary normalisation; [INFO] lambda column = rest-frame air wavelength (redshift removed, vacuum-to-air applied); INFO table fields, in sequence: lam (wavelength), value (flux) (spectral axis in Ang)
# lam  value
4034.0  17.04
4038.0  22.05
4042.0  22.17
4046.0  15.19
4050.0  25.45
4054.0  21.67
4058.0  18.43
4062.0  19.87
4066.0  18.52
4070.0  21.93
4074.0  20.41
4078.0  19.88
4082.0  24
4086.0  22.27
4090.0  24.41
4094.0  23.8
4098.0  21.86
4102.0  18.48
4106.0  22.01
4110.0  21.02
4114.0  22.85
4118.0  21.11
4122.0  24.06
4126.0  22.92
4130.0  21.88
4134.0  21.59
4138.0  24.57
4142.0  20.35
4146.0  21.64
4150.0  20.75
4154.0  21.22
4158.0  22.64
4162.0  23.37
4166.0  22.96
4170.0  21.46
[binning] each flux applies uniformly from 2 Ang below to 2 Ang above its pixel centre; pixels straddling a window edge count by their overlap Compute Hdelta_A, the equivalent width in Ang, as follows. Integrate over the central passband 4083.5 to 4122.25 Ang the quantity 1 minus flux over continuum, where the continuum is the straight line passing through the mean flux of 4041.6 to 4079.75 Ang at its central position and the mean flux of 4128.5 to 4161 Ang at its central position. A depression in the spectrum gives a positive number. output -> -1.93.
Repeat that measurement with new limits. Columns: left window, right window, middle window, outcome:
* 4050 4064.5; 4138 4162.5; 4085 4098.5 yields -1.39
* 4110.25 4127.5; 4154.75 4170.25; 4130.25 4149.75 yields 0.59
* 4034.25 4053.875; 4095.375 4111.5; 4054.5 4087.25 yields 0.38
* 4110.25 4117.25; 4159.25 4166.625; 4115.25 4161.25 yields 1.00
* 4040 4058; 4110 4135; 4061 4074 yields 0.63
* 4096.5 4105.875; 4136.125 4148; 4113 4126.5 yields -0.94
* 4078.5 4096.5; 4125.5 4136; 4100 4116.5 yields 1.14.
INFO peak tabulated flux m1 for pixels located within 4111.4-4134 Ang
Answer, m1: 24.06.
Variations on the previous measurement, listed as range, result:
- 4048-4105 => 25.45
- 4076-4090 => 24.41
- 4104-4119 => 22.85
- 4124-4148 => 24.57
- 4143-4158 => 22.64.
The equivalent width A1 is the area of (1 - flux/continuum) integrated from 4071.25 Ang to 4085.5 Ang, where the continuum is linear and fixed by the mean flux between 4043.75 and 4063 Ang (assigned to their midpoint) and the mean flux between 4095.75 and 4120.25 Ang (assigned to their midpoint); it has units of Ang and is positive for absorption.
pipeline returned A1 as -0.6 Ang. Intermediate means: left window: 20.2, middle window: 21.5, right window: 21.3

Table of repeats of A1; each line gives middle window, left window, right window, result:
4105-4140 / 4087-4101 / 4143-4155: -0.7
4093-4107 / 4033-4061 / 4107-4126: 0.3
